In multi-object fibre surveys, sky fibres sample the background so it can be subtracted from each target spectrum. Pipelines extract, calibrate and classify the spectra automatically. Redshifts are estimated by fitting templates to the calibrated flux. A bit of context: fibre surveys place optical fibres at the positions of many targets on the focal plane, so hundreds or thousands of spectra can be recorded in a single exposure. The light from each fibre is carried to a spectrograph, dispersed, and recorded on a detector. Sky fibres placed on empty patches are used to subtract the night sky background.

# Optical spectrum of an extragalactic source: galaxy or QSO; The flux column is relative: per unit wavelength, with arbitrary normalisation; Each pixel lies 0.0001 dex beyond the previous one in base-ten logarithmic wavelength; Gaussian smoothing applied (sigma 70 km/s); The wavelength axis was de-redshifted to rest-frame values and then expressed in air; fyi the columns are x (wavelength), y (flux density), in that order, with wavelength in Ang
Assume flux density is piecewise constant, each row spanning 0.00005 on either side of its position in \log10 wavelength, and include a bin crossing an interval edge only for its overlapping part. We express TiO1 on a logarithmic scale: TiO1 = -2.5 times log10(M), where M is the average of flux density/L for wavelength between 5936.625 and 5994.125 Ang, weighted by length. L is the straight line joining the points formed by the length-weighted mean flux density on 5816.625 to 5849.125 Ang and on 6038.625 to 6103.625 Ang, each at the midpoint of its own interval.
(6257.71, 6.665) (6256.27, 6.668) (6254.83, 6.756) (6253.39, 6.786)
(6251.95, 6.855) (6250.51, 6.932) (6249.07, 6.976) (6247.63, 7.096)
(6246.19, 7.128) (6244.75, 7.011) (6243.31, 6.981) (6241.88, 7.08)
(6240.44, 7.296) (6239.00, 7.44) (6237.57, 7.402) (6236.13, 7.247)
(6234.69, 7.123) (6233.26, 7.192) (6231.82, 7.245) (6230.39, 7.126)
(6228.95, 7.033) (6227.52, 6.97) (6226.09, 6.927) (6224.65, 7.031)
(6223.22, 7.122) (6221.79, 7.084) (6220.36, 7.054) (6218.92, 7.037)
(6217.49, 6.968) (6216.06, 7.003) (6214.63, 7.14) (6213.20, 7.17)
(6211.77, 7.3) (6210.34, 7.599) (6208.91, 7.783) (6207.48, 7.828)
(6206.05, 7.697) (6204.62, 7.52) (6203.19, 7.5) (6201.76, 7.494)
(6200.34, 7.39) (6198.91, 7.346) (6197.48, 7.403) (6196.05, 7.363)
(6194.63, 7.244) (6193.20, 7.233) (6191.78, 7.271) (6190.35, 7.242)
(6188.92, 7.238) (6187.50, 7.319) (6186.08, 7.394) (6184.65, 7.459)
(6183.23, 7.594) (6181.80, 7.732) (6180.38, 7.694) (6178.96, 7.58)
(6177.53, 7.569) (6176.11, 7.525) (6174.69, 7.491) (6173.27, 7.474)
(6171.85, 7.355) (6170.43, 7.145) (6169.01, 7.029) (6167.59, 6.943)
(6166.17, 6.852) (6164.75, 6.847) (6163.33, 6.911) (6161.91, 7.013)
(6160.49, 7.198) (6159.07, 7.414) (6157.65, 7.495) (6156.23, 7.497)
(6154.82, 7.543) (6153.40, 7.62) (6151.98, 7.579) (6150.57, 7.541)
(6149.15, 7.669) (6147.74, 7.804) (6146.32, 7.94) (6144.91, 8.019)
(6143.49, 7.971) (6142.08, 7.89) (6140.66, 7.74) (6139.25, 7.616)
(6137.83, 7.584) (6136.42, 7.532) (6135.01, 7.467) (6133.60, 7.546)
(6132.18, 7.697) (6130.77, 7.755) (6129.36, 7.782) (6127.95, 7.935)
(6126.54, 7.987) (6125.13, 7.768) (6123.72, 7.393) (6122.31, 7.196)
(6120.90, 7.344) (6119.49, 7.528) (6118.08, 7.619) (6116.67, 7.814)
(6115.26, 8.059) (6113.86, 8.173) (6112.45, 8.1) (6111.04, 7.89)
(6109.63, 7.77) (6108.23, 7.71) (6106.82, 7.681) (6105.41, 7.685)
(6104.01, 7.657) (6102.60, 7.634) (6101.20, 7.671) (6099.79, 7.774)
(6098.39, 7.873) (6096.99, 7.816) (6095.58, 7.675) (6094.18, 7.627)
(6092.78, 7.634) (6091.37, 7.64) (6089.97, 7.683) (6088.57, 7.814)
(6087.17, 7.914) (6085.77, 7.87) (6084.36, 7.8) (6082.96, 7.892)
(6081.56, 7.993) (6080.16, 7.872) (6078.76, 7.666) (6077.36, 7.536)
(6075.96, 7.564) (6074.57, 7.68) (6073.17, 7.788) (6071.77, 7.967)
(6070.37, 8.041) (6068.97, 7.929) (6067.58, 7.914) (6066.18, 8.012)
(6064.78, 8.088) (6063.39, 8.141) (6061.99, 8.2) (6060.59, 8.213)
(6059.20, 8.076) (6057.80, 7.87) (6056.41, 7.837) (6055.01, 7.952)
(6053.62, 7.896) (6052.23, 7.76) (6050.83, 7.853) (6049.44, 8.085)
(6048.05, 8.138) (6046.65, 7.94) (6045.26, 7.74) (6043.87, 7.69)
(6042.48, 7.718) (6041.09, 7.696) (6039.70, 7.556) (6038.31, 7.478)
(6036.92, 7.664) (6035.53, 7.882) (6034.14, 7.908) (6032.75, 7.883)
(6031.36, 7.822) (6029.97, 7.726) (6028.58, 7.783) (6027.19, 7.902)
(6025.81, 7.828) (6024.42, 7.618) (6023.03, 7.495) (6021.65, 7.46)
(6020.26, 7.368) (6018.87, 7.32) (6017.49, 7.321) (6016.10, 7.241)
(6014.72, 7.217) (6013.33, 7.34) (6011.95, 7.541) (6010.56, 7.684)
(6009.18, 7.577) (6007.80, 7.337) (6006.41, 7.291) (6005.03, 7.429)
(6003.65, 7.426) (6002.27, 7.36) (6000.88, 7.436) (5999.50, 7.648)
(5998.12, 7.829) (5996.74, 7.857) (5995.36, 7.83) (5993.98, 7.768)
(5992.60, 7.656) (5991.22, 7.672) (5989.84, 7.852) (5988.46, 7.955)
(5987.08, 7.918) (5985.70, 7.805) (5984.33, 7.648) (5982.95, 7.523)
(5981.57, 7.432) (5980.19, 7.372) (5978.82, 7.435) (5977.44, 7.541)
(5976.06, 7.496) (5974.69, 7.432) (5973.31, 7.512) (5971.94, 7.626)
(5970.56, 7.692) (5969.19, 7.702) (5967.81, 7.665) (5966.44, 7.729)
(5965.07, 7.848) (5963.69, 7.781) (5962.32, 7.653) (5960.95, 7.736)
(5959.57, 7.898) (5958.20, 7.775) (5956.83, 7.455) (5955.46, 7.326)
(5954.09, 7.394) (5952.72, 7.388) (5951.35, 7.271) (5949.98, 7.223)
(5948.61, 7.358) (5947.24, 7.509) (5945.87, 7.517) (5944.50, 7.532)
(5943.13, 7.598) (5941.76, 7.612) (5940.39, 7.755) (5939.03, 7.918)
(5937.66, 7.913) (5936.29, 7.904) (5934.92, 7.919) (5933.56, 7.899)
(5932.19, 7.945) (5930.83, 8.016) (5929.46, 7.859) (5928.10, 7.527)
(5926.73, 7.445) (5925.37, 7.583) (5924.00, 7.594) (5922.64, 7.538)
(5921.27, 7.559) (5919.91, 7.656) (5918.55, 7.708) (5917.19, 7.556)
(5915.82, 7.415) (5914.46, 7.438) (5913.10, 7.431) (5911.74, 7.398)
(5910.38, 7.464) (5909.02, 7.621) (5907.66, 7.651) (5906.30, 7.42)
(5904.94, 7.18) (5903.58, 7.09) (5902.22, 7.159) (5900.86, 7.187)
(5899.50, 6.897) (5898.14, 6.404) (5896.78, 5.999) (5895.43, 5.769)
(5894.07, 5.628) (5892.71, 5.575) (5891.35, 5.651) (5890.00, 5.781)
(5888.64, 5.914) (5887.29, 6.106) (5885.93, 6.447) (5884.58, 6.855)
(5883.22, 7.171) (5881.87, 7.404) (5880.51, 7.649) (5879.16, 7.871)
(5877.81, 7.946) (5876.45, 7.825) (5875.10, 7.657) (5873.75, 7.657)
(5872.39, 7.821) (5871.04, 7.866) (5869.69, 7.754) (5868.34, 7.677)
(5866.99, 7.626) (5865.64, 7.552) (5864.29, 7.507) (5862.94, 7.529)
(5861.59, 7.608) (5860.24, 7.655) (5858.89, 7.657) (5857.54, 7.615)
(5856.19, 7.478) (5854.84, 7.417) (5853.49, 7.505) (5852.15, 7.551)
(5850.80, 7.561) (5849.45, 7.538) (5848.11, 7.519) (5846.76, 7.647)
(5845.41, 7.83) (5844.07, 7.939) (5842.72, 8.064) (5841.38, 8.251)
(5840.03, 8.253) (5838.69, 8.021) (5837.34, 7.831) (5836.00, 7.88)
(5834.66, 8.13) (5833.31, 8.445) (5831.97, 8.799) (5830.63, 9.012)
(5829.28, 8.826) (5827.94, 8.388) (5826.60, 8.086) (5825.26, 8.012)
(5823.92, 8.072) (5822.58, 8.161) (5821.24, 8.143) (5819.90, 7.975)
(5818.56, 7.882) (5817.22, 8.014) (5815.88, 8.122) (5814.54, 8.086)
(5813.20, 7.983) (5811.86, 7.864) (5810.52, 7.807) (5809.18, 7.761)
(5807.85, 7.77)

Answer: 0.05 mag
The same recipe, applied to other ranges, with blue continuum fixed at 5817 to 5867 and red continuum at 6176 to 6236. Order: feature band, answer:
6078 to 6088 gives -0.05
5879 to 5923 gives 0.13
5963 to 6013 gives 0.01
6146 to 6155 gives -0.04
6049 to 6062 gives -0.05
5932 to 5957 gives 0.02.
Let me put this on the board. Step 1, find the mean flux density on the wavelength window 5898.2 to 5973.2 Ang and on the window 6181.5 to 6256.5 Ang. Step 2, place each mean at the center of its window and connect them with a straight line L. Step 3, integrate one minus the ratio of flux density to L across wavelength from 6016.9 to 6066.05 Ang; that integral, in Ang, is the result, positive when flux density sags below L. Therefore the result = -2.4 Ang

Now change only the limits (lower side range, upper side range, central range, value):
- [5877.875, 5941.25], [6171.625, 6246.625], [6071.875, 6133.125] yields -4.0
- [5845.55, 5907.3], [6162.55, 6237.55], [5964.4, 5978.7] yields -0.8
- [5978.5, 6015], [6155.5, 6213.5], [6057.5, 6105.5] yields -2.2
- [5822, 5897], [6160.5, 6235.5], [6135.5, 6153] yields -1.0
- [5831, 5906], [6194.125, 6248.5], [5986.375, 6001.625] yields -0.9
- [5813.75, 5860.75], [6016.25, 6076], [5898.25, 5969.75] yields 3.1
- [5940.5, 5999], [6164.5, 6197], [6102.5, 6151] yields -2.1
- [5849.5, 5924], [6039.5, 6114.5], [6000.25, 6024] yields 0.7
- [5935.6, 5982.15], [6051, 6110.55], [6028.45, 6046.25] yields 0.0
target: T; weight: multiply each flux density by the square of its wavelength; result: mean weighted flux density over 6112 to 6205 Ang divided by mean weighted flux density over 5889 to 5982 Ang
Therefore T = 1.10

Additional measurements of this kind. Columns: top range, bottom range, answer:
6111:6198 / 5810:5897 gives 1.10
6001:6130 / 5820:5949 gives 1.09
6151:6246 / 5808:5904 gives 1.08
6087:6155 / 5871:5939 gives 1.15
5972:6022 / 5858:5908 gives 1.11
